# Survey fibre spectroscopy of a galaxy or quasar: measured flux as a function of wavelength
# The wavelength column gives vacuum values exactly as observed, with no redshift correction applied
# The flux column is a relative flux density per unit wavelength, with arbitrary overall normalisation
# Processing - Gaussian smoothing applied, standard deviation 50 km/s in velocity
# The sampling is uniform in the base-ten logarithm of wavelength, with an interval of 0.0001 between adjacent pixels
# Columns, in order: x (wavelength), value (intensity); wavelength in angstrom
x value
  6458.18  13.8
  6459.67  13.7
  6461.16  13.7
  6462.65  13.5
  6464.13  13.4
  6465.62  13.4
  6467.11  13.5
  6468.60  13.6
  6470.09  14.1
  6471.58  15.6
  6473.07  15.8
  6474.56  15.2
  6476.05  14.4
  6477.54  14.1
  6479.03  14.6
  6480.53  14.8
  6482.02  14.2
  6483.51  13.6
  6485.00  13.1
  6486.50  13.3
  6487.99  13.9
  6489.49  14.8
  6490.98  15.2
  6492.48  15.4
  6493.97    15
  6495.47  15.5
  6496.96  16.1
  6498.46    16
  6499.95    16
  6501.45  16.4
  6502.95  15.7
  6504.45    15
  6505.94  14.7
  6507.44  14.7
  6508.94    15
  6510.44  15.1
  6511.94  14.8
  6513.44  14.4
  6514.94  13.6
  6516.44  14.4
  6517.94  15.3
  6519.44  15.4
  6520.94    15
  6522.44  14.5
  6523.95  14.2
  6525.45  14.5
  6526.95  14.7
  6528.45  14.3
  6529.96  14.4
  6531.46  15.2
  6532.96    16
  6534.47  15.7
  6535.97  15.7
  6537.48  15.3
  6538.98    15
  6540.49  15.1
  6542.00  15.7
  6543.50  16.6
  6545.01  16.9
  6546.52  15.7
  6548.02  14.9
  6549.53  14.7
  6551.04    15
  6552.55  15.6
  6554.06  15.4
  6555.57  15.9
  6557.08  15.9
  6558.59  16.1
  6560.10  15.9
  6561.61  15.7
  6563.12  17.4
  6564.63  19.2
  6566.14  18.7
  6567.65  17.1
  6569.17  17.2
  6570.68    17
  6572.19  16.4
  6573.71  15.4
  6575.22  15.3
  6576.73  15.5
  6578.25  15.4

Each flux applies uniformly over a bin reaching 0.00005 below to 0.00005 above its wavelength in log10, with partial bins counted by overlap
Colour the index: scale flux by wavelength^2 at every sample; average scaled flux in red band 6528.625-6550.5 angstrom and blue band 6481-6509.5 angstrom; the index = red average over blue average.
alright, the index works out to 1.0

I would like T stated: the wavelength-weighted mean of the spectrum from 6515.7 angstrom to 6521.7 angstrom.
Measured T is 15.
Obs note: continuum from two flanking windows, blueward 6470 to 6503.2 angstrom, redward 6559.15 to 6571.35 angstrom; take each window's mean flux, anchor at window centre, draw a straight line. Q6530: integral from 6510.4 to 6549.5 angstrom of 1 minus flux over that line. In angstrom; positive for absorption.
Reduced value 2.7 angstrom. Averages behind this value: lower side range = 14.9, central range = 15.1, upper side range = 17.3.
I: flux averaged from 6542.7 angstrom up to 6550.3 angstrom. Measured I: 15.8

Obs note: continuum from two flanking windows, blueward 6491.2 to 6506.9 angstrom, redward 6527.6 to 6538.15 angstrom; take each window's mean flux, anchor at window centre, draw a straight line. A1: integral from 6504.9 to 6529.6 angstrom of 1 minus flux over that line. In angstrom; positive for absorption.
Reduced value 1.1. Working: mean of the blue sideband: 15.6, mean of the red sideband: 15.2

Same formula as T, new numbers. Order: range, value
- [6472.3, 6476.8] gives 15.1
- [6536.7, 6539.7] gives 15.2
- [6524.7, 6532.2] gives 14.6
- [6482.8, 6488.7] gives 13.5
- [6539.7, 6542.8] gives 15.4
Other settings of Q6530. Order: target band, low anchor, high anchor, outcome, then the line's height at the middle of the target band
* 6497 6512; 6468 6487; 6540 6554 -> -0.6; 14.8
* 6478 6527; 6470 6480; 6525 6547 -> 1.0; 15.1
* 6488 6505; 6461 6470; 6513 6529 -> -1.6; 14.1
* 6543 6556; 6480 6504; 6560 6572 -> 0.9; 16.8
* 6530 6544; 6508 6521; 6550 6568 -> 0.1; 15.6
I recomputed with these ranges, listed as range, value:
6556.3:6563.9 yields 16.2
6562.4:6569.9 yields 17.9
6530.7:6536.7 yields 15.7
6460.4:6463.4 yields 13.6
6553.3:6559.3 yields 15.8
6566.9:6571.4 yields 17.1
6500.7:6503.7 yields 16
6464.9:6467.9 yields 13.4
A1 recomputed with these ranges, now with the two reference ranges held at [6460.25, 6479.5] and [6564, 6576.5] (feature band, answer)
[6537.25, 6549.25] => 0.4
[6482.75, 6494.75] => 0.4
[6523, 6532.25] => 0.7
